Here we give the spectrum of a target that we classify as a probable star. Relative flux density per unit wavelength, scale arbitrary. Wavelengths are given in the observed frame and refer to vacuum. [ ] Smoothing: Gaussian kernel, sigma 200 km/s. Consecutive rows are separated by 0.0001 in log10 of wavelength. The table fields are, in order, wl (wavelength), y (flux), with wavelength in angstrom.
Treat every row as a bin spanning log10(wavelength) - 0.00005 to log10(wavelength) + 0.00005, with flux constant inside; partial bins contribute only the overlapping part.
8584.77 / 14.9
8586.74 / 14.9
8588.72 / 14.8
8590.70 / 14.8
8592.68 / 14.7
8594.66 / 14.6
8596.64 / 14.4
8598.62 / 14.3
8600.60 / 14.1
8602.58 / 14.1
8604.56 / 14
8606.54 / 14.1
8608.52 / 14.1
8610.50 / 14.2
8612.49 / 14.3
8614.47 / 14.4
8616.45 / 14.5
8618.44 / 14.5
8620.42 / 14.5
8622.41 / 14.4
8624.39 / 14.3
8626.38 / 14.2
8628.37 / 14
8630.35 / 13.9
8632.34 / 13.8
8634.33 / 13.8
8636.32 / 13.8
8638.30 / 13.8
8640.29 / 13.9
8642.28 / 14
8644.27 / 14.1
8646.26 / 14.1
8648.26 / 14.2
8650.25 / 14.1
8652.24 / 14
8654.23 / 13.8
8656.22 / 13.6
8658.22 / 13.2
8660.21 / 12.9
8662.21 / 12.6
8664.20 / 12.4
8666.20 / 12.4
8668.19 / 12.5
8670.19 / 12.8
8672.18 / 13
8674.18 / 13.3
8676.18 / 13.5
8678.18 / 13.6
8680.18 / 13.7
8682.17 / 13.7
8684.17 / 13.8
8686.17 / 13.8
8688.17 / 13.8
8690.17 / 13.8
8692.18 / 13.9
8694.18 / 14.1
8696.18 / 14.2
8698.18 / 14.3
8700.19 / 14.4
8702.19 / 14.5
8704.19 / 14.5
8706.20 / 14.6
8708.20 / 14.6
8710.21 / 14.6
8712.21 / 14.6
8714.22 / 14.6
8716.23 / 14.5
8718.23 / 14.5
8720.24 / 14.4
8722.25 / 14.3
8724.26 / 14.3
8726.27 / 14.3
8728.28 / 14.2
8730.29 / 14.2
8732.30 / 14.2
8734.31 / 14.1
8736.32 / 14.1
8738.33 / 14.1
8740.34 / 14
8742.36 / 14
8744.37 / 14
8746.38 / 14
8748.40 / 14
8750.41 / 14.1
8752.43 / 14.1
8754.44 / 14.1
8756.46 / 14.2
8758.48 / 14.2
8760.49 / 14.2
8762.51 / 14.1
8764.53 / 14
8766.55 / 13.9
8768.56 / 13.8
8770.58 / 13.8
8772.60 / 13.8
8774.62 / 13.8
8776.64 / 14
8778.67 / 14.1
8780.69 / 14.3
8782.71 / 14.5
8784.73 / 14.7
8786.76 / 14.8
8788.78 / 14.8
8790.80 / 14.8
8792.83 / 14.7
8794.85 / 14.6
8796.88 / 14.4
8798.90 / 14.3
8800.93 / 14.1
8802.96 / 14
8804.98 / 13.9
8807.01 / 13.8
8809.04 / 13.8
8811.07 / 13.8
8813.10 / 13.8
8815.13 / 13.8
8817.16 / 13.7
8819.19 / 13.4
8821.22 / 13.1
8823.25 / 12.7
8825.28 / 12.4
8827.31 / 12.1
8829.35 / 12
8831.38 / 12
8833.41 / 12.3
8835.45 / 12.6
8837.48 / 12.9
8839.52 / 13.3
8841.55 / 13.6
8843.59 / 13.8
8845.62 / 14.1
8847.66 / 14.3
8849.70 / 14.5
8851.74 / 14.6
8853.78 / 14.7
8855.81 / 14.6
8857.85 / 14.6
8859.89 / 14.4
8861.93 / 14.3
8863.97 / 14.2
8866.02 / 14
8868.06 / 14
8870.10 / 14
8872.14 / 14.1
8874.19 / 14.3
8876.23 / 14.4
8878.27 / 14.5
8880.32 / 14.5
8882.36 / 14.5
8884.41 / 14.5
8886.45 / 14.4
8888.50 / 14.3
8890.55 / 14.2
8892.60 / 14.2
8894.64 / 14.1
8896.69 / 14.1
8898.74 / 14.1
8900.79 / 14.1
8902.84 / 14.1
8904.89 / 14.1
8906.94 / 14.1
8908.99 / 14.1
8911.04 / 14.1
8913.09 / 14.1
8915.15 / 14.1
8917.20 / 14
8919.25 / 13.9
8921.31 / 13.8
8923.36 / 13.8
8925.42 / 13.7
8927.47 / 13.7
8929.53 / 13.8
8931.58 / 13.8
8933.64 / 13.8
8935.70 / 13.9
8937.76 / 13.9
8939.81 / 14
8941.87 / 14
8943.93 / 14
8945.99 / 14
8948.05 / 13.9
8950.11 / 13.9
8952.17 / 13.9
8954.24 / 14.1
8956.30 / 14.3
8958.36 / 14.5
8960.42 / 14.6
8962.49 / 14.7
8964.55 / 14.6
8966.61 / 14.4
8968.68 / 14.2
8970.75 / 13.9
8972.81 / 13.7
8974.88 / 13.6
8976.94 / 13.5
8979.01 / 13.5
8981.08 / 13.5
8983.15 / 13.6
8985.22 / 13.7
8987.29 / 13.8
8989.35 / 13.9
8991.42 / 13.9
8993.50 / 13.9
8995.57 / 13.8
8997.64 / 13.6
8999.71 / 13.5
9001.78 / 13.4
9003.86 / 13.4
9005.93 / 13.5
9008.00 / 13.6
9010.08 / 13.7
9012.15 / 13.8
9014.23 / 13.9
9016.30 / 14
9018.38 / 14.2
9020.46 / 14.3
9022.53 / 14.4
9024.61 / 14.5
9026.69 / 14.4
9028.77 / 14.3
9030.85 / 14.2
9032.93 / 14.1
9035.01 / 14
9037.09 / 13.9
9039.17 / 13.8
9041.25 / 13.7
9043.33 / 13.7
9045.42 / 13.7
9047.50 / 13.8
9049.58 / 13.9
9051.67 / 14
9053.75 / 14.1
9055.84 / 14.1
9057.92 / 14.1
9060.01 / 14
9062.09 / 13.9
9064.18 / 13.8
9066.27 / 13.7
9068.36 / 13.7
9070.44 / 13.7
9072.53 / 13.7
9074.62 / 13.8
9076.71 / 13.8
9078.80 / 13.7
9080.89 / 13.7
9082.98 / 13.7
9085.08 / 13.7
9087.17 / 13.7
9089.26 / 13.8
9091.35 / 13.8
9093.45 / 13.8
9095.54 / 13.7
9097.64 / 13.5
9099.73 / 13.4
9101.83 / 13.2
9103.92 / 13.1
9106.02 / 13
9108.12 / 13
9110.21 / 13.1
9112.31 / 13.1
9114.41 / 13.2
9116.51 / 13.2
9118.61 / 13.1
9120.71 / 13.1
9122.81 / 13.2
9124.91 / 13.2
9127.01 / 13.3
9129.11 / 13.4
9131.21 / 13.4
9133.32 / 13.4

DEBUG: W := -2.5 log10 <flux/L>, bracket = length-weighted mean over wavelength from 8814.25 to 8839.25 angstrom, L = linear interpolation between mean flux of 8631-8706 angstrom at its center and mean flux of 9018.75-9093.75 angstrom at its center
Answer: 0.08 mag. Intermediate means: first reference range 13.7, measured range 12.8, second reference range 13.9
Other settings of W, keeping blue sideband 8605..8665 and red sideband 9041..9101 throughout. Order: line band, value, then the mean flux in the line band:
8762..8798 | -0.03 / 14.3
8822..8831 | 0.13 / 12.3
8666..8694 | 0.04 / 13.5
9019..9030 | -0.04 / 14.4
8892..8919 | -0.02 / 14.1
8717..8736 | -0.03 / 14.3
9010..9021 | -0.02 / 14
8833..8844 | 0.06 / 13.1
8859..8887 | -0.03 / 14.3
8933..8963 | -0.02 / 14.1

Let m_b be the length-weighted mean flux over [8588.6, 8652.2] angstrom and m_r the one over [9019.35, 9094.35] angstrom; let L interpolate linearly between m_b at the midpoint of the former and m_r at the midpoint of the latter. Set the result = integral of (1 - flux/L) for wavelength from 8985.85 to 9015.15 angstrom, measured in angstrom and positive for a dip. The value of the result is 0.5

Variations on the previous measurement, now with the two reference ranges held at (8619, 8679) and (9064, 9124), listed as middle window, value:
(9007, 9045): -1.5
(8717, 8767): -2.0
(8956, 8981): -1.1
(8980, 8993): -0.2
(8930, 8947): -0.5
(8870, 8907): -1.9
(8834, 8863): -0.9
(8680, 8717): -1.7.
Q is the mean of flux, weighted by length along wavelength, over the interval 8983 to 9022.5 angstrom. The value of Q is 13.8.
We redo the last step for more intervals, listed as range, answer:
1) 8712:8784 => 14.1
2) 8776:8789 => 14.4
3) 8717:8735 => 14.3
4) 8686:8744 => 14.3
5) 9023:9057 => 14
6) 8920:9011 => 13.9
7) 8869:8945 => 14.1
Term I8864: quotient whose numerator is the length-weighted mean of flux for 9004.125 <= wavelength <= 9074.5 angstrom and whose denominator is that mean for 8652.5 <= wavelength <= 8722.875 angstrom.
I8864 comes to 1.0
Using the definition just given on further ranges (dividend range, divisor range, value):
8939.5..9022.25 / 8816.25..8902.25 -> 1.01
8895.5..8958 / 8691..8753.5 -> 0.98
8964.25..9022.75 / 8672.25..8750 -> 0.98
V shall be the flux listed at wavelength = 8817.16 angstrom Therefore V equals 13.7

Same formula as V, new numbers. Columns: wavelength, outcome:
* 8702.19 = 14.5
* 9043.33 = 13.7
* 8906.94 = 14.1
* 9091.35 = 13.8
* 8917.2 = 14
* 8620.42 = 14.5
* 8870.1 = 14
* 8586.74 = 14.9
